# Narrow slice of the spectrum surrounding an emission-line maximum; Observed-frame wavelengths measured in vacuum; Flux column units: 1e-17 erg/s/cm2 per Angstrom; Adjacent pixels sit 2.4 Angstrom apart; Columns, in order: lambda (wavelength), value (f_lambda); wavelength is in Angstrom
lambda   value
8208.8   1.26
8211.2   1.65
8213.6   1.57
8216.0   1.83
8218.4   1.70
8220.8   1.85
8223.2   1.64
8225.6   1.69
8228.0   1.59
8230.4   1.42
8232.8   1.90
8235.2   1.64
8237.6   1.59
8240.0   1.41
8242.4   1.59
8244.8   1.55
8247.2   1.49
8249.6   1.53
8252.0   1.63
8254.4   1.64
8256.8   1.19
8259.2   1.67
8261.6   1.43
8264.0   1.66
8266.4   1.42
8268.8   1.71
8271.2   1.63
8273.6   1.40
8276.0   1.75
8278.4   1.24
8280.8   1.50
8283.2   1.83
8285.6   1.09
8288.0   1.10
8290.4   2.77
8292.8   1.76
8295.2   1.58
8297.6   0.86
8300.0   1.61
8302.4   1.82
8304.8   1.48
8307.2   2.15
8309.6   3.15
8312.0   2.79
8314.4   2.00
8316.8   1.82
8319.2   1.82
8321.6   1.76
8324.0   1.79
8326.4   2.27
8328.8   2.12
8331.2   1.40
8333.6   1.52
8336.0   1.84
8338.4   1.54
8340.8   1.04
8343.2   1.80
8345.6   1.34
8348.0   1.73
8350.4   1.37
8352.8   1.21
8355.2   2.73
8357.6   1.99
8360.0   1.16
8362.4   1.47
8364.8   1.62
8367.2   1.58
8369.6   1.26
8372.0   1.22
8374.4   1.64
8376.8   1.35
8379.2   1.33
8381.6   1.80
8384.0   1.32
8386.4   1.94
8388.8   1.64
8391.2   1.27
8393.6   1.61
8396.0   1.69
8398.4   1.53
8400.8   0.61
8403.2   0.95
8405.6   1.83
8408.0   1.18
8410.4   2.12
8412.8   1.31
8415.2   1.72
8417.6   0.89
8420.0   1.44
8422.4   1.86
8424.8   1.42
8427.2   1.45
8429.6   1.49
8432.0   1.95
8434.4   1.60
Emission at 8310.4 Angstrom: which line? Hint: [S II]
